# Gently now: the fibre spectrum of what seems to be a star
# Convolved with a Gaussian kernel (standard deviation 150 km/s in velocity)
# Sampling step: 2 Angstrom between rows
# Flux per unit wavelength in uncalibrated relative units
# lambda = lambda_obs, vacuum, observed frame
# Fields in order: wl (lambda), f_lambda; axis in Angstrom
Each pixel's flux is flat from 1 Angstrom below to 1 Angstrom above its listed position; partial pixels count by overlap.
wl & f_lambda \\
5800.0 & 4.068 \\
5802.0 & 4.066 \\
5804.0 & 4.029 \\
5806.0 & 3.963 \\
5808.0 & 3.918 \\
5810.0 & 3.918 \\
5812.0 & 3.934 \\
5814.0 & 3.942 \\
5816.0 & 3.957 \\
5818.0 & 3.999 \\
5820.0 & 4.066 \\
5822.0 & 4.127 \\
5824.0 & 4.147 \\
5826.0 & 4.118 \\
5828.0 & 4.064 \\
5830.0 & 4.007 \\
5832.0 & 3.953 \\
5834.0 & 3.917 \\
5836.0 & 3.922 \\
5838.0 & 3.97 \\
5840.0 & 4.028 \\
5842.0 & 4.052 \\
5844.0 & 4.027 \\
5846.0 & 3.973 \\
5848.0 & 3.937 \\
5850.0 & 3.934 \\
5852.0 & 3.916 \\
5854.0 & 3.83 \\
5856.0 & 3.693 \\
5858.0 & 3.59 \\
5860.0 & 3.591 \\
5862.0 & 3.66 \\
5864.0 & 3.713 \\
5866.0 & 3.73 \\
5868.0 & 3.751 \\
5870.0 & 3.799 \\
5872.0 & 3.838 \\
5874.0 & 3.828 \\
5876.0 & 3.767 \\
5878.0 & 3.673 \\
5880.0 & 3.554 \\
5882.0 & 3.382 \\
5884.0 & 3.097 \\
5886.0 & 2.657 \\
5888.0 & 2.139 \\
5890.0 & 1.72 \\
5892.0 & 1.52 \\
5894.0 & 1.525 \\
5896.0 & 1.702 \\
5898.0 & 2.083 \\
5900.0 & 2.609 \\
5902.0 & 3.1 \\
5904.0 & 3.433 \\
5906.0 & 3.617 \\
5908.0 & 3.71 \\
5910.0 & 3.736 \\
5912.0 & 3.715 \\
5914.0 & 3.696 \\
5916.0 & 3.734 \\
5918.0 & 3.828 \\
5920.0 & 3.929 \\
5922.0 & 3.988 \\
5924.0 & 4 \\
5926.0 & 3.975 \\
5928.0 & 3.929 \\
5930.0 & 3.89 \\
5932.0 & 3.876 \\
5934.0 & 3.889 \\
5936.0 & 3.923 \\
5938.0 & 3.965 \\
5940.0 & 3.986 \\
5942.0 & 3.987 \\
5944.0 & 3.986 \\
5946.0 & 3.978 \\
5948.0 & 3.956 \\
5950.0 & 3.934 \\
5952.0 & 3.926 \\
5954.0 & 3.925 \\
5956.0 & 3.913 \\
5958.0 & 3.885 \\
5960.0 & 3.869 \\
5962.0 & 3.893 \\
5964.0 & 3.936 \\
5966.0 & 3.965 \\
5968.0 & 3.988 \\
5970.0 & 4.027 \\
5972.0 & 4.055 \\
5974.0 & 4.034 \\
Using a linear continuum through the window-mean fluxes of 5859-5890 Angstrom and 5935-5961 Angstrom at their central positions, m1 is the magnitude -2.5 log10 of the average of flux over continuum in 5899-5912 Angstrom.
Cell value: 0.08 mag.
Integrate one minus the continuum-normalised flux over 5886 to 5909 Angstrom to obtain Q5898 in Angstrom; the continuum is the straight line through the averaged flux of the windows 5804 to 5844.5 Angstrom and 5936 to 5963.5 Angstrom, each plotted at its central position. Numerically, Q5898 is 8.6 Angstrom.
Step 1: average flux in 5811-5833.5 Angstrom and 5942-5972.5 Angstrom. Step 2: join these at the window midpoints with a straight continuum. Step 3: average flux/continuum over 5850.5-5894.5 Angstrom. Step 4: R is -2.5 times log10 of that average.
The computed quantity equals 0.21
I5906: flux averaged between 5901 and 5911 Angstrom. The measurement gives 3.52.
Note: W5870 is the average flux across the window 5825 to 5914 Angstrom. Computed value 3.45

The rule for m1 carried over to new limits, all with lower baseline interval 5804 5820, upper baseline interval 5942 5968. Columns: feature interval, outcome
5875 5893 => 0.36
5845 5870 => 0.05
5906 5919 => 0.06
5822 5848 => -0.02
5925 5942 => 0.00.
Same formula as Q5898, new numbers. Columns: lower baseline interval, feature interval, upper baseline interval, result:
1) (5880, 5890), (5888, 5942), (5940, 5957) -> 0.60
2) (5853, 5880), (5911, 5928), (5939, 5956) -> 0.06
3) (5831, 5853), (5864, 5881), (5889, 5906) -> -3.90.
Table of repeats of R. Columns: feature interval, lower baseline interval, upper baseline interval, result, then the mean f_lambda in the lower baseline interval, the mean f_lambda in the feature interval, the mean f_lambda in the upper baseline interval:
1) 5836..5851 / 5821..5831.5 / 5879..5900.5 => -0.11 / 4.09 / 3.98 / 2.36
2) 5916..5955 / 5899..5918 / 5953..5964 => -0.06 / 3.5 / 3.94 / 3.9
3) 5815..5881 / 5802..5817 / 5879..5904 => -0.20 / 3.96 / 3.88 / 2.46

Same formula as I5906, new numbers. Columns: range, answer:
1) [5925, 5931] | 3.93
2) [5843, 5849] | 3.98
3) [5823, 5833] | 4.06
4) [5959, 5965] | 3.9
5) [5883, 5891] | 2.4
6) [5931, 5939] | 3.91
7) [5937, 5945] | 3.98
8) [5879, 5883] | 3.47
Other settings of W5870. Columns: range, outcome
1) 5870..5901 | 2.77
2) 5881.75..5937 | 3.23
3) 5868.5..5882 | 3.72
